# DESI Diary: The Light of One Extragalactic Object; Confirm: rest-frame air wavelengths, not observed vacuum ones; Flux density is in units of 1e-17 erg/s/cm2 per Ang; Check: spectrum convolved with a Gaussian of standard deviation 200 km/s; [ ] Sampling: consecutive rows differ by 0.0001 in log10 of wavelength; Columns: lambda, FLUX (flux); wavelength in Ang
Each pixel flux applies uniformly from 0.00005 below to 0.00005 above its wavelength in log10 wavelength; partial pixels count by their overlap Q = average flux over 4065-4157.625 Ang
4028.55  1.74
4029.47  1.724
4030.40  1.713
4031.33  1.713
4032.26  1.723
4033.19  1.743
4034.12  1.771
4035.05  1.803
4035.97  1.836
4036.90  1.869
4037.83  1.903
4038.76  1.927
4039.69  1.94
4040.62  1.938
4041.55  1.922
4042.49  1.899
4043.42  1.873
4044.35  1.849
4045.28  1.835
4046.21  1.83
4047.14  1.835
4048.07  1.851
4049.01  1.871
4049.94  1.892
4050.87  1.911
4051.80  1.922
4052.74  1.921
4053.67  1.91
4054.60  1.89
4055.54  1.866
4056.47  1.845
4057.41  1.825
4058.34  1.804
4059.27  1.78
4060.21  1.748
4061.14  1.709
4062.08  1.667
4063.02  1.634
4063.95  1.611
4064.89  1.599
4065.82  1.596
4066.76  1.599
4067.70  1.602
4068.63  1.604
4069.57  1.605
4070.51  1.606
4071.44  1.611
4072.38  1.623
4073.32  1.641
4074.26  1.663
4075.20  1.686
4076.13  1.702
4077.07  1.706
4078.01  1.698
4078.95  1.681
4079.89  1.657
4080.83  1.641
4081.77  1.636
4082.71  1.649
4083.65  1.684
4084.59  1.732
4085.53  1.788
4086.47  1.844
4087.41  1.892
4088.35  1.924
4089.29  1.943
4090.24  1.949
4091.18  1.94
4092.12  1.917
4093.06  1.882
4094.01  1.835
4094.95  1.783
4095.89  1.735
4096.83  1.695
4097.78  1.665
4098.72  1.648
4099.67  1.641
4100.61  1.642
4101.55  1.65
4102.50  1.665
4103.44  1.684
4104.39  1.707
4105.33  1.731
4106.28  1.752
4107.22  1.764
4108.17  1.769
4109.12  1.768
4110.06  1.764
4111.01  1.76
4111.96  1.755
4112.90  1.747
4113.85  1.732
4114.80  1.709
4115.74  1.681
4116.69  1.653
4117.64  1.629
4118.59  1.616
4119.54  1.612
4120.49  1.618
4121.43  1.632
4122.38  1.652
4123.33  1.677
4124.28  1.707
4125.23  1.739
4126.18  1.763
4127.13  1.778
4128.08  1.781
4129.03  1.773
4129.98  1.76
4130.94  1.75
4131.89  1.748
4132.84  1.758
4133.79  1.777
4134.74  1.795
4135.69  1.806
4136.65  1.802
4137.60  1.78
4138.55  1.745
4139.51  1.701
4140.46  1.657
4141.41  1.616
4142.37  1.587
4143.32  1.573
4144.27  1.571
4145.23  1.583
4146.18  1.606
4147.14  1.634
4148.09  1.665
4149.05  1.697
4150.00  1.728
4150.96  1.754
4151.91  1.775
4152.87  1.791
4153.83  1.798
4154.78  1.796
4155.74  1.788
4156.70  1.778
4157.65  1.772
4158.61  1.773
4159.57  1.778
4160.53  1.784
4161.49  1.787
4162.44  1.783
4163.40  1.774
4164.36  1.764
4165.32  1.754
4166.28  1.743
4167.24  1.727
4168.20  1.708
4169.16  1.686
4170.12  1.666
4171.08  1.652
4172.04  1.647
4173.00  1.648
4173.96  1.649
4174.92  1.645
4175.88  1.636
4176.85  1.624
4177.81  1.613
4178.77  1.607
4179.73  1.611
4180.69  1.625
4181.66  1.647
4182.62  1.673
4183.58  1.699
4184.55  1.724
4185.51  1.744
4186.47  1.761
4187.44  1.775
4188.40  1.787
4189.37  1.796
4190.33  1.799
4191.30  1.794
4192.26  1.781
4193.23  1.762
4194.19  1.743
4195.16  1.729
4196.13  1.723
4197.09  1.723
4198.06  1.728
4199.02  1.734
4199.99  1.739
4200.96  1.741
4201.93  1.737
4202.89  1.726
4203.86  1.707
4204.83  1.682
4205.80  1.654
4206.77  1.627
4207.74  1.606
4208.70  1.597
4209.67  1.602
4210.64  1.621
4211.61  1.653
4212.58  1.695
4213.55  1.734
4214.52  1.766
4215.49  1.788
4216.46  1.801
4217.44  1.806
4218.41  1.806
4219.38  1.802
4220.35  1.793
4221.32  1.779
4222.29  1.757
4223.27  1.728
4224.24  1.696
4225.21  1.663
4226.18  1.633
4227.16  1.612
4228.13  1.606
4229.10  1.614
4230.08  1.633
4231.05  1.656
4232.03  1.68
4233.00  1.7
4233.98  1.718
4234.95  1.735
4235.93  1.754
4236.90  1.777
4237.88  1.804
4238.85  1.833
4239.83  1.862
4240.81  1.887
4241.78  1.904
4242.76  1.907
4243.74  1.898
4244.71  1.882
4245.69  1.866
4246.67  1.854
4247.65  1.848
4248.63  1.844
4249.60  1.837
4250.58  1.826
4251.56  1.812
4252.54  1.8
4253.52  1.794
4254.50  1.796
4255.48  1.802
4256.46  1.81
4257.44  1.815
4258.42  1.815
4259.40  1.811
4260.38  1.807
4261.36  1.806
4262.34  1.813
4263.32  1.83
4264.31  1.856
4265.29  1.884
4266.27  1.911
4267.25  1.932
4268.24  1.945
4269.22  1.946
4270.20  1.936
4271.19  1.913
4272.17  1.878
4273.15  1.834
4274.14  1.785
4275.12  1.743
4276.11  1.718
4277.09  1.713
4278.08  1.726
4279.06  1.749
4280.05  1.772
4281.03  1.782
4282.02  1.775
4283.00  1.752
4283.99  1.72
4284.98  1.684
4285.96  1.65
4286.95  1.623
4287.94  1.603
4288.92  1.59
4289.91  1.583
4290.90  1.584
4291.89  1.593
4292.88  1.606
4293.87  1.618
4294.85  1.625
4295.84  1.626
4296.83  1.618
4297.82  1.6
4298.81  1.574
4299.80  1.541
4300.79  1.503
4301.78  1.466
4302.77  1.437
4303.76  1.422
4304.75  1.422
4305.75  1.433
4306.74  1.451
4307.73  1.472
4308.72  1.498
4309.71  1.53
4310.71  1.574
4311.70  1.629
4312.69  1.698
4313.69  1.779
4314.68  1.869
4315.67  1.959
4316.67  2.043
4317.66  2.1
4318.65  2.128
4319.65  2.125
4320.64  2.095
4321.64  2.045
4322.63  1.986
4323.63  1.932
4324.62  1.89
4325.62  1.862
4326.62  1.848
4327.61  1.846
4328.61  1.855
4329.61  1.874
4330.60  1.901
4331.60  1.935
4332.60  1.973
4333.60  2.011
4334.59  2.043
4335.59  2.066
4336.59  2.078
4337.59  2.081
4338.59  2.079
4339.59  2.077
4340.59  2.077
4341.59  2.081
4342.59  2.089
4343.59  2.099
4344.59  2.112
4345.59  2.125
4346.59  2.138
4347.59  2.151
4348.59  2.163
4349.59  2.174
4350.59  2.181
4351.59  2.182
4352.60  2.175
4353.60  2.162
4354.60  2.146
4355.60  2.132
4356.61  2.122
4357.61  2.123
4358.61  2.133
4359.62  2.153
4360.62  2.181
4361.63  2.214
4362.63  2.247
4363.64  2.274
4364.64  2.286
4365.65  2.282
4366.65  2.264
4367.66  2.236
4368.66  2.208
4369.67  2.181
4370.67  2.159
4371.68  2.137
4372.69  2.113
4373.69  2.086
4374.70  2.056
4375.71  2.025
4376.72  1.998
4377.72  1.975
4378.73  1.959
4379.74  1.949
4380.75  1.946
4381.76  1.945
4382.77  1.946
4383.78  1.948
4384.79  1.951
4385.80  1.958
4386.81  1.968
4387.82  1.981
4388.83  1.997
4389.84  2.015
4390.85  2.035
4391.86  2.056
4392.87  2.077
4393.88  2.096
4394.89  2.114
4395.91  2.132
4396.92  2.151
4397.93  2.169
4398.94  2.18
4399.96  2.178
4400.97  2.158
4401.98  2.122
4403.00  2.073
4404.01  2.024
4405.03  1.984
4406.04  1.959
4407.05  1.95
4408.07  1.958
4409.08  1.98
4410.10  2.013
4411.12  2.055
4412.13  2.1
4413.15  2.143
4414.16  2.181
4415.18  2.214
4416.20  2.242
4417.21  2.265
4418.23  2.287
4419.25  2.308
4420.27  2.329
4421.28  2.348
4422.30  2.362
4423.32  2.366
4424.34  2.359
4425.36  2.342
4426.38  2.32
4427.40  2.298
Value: 1.72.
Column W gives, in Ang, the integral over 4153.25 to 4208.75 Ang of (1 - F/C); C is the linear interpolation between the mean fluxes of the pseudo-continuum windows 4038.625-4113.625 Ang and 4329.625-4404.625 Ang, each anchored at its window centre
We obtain 4.8 Ang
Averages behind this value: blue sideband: 1.76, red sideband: 2.09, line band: 1.72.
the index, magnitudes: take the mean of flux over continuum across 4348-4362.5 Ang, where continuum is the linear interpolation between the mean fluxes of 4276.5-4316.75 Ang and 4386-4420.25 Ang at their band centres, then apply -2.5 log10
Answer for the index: -0.15 mag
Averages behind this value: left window 1.63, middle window 2.16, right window 2.1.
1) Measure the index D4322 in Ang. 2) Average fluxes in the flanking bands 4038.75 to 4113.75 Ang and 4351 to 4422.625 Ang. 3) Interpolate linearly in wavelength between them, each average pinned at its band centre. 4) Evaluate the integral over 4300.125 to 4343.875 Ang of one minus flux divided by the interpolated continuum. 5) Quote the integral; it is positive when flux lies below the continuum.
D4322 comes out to 4.1 Ang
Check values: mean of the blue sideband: 1.76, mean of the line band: 1.85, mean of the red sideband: 2.11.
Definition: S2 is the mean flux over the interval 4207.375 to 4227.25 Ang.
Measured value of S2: 1.71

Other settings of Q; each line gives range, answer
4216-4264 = 1.78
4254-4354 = 1.83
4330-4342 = 2.03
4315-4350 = 2.03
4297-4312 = 1.5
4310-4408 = 2.05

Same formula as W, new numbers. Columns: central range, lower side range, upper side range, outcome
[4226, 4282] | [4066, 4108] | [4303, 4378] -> 3.04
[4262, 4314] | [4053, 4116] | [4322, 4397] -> 7.94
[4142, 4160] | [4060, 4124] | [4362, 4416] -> 0.73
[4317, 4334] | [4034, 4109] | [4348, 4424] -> 0.71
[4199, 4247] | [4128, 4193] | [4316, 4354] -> 2.58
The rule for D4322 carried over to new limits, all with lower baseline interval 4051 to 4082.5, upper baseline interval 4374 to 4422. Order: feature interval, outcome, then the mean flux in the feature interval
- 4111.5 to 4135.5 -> 0.8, 1.72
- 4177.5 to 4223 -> 3.3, 1.72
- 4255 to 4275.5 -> 0.8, 1.85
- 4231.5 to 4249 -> 0.7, 1.82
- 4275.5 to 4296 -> 2.9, 1.67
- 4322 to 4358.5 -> -0.7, 2.05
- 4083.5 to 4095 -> -0.9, 1.86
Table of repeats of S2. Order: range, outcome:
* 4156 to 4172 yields 1.74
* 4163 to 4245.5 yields 1.72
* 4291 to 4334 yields 1.74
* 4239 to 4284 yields 1.83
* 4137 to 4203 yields 1.71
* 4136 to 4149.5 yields 1.66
